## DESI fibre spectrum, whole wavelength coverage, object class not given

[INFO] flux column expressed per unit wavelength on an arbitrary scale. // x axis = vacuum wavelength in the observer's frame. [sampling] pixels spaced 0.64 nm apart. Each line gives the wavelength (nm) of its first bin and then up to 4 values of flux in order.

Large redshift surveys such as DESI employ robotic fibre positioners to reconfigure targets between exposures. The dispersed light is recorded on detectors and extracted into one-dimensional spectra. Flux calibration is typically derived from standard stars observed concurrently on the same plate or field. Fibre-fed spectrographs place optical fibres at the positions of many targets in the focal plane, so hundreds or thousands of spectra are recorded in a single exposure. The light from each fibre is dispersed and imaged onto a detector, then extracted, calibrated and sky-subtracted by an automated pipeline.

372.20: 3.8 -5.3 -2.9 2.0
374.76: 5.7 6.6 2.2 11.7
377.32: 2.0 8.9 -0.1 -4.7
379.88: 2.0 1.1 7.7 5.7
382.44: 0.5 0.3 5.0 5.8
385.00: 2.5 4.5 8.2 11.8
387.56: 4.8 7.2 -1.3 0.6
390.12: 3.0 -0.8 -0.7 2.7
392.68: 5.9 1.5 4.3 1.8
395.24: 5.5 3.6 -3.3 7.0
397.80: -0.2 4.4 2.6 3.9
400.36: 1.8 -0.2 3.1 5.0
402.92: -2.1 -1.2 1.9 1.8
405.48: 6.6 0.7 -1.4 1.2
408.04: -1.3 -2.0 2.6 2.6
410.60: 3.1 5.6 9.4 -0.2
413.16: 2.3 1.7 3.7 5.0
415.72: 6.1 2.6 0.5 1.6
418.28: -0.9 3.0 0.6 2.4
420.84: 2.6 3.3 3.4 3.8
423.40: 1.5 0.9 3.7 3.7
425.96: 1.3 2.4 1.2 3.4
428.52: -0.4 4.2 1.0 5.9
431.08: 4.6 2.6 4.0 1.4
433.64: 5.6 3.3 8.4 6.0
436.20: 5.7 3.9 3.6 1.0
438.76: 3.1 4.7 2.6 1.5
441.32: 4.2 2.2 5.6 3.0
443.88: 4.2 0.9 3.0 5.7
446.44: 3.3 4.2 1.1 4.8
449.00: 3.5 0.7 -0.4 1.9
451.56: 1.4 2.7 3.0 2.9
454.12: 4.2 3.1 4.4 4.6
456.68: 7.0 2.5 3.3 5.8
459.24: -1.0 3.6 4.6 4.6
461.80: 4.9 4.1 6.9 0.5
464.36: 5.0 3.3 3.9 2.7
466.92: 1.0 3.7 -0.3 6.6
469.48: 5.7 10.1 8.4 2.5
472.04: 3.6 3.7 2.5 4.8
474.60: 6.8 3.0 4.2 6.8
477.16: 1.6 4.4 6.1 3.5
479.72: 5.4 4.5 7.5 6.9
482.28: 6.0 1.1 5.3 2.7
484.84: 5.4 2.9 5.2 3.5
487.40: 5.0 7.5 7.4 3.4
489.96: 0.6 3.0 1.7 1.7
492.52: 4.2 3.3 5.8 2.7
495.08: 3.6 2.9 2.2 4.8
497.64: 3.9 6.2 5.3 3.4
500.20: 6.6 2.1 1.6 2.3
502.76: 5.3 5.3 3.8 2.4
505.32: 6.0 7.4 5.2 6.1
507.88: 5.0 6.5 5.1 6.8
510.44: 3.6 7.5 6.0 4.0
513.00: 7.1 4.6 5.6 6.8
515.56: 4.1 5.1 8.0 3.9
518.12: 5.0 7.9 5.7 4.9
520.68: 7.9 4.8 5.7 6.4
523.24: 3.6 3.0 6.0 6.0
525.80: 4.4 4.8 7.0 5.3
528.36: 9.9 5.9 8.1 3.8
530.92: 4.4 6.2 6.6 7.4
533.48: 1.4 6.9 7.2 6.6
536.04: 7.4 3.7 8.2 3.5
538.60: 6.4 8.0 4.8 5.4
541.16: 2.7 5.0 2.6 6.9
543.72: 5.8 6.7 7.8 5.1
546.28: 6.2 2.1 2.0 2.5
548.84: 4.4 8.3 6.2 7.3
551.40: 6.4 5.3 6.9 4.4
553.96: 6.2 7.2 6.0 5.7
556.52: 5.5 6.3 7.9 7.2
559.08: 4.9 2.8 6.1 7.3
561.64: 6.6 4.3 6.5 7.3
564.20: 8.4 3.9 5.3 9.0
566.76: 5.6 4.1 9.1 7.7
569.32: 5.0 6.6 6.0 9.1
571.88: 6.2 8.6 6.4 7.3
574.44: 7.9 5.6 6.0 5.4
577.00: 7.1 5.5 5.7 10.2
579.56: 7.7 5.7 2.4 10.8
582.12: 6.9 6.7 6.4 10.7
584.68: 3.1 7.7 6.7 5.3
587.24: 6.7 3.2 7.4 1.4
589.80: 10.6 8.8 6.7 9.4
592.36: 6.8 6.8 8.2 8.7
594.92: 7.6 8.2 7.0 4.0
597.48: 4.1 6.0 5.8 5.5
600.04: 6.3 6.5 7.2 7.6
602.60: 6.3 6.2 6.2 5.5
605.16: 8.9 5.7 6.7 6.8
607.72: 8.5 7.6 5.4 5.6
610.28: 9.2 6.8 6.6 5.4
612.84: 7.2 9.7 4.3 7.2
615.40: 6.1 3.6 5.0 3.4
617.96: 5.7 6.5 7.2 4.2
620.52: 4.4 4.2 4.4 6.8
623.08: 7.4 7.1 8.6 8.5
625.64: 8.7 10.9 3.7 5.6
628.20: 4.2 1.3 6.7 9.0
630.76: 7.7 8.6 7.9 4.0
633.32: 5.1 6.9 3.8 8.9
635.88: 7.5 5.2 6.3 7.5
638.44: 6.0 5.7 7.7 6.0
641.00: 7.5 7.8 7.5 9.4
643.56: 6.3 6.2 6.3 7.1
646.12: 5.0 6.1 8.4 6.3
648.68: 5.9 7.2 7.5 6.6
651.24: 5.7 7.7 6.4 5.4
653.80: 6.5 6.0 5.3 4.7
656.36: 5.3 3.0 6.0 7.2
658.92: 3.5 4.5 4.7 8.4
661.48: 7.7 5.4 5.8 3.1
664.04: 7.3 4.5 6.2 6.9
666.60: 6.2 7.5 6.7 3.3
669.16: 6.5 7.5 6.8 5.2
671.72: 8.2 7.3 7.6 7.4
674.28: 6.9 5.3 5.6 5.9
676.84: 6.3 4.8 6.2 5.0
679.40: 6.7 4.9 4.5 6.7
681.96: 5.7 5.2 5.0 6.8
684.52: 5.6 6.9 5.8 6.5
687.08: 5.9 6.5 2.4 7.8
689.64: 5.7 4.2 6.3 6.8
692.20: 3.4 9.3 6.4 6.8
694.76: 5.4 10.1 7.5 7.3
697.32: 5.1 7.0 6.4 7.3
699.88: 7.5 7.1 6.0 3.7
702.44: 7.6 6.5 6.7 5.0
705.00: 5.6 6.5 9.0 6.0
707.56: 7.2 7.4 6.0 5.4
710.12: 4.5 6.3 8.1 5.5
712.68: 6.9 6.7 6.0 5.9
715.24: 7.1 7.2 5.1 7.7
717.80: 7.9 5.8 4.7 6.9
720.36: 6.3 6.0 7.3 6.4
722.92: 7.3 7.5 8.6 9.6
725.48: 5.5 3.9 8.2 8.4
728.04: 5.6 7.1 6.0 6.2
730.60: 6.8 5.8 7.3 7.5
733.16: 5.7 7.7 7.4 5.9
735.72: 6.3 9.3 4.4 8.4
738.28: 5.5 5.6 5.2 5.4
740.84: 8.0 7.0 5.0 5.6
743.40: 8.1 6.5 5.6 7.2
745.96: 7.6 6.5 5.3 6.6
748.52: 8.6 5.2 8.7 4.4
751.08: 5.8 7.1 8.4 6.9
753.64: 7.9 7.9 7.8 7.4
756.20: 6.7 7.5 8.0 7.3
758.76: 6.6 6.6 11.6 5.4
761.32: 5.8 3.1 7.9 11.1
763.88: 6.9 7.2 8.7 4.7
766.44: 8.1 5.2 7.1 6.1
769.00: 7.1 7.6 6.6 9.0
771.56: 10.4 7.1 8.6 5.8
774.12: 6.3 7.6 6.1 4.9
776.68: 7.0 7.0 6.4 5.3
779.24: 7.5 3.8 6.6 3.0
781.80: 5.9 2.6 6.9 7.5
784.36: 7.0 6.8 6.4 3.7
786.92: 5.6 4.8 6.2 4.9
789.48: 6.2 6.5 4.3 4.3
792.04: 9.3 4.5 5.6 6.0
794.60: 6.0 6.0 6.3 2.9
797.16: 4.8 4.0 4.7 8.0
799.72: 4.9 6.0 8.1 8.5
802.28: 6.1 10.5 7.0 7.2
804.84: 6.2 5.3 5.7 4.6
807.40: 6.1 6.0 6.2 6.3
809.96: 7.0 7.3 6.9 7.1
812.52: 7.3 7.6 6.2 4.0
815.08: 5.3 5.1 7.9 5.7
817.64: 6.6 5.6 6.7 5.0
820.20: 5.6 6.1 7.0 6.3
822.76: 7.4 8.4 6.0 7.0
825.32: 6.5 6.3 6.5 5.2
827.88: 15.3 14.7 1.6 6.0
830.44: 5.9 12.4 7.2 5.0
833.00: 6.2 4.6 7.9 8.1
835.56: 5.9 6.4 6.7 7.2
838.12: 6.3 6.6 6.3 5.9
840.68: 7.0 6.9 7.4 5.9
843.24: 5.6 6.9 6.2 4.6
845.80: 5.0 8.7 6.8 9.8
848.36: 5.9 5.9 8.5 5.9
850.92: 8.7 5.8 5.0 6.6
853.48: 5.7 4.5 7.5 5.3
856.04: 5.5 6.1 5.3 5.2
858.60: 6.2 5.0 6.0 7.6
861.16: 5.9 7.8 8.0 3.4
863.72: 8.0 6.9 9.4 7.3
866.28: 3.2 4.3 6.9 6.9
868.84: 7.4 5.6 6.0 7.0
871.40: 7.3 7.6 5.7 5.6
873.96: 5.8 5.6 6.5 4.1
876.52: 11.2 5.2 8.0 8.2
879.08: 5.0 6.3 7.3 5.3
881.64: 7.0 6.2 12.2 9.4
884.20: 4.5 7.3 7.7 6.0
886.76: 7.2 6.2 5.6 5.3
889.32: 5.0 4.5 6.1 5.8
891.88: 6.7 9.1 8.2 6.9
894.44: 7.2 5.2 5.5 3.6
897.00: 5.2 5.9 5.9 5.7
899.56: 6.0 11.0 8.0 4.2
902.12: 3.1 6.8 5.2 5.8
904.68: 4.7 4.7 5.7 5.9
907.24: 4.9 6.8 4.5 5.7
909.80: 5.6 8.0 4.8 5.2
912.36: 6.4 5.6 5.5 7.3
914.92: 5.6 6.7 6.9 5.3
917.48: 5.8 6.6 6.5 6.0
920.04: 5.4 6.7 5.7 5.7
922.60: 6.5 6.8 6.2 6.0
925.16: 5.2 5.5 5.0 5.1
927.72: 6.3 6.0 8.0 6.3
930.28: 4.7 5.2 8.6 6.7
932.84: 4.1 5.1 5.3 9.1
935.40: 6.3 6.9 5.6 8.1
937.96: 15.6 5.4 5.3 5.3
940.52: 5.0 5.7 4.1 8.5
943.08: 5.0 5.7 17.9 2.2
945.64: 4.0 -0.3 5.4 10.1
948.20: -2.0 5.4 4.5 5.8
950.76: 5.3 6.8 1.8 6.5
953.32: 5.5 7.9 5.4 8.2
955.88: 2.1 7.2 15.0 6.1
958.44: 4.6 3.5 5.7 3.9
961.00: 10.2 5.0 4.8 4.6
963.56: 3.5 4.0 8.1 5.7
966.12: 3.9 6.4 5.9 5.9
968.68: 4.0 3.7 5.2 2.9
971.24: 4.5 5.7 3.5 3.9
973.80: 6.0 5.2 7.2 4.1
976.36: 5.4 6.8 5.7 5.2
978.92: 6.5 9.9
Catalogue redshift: 0.262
